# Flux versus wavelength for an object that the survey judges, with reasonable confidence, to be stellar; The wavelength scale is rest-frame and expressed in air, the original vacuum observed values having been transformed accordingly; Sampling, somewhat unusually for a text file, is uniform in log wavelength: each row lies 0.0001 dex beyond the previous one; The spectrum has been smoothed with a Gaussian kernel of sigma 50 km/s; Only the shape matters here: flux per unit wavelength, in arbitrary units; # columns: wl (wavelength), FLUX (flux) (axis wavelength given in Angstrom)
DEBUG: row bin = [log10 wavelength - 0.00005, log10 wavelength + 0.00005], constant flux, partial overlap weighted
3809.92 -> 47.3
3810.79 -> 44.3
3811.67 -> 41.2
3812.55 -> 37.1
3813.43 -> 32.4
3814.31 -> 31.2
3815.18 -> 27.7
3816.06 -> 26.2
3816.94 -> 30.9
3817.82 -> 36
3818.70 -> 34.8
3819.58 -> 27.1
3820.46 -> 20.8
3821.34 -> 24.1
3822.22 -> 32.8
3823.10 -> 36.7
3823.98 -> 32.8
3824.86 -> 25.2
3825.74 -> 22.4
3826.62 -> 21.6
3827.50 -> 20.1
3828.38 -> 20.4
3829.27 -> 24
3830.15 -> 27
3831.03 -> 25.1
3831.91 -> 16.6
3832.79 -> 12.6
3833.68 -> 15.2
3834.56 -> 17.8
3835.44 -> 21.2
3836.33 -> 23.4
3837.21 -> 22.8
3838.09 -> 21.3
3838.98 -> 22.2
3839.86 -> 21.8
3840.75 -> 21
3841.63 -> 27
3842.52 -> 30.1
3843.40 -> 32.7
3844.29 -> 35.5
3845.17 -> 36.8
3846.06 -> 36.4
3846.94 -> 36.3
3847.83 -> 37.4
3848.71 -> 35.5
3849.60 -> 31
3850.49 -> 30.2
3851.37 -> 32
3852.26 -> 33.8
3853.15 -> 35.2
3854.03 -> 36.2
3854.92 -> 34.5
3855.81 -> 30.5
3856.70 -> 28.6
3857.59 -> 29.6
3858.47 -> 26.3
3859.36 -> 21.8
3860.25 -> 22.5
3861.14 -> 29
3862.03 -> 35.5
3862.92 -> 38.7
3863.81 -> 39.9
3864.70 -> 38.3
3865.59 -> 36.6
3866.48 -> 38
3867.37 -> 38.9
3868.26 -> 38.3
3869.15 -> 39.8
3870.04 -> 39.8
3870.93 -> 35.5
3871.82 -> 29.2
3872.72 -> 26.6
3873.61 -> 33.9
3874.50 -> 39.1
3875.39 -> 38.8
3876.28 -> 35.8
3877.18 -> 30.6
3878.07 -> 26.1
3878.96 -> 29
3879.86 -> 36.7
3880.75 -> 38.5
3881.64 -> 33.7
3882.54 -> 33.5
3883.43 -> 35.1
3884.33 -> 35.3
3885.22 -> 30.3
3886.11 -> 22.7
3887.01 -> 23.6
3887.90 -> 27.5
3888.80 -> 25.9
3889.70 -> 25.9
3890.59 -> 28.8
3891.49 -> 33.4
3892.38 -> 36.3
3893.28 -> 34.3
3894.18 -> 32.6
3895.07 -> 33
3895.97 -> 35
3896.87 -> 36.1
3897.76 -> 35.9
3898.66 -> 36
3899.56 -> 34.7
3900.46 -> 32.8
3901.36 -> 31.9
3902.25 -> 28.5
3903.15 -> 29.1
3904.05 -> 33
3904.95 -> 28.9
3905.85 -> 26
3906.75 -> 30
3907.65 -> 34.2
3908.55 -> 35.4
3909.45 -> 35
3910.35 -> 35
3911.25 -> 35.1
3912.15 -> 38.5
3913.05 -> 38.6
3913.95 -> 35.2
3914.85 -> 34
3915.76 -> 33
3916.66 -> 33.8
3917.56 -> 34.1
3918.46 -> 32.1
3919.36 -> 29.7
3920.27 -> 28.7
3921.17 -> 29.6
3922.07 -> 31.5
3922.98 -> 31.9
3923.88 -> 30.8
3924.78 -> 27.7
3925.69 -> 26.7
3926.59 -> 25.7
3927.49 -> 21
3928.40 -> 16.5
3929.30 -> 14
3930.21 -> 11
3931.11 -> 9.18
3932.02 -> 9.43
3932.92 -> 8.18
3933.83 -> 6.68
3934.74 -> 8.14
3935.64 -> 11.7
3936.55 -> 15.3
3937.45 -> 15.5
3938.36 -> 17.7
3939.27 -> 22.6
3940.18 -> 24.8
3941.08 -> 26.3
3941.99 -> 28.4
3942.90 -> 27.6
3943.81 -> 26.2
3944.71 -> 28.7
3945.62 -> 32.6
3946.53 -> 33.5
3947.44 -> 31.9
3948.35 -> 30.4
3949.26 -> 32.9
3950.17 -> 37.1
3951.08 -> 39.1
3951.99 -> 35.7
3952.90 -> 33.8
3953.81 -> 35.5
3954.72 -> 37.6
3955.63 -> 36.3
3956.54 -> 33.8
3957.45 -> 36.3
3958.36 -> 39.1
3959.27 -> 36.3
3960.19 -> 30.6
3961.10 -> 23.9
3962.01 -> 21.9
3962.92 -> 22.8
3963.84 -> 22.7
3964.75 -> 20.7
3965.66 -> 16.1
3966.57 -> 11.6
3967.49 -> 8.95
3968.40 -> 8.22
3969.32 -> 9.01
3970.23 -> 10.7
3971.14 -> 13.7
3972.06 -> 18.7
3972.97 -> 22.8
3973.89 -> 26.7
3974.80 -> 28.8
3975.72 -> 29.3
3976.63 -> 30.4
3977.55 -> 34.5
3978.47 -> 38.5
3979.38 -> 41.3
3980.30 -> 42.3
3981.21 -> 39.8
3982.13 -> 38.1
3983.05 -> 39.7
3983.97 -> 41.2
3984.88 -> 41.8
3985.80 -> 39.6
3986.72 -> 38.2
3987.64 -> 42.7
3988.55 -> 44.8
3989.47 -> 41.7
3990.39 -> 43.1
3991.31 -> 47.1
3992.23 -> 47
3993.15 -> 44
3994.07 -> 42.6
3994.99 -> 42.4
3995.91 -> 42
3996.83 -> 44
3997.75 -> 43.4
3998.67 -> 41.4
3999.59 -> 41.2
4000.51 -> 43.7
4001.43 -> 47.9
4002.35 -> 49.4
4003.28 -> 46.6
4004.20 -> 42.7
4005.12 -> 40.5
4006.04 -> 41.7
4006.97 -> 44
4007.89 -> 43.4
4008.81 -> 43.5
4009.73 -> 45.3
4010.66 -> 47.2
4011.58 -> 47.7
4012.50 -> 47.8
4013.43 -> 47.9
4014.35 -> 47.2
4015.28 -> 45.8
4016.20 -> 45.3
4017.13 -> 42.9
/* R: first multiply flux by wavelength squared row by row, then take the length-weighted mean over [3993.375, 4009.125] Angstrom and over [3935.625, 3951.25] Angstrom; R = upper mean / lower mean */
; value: 1.66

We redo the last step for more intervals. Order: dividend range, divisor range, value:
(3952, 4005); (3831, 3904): 1.16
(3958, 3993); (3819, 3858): 1.19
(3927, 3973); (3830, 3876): 0.79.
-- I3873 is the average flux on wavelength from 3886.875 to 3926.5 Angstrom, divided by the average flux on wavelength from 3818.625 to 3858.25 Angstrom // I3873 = 1.17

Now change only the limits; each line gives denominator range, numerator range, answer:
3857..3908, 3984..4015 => 1.35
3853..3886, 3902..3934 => 0.82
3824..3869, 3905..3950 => 0.91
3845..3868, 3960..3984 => 0.76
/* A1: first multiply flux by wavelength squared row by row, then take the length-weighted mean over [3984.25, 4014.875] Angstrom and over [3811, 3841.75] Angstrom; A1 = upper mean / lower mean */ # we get 1.86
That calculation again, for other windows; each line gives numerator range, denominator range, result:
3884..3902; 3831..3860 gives 1.16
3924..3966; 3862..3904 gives 0.77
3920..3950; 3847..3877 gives 0.69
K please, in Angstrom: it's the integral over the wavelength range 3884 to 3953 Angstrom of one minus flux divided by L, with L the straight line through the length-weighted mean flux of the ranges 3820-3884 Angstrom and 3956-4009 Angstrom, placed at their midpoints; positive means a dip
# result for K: 8.7 Angstrom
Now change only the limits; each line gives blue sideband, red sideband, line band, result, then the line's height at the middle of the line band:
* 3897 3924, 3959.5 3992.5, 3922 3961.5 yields 6.9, 31.5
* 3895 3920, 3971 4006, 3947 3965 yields 2.4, 36.9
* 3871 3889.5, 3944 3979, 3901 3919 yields -1.8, 30.1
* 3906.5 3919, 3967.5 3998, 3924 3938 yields 7.7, 34.6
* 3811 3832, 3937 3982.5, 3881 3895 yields -1.3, 28.1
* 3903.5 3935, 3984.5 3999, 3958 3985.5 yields 8.3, 38.5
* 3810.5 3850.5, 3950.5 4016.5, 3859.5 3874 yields -2.4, 29.8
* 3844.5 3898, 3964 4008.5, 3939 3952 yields 1.5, 34.6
